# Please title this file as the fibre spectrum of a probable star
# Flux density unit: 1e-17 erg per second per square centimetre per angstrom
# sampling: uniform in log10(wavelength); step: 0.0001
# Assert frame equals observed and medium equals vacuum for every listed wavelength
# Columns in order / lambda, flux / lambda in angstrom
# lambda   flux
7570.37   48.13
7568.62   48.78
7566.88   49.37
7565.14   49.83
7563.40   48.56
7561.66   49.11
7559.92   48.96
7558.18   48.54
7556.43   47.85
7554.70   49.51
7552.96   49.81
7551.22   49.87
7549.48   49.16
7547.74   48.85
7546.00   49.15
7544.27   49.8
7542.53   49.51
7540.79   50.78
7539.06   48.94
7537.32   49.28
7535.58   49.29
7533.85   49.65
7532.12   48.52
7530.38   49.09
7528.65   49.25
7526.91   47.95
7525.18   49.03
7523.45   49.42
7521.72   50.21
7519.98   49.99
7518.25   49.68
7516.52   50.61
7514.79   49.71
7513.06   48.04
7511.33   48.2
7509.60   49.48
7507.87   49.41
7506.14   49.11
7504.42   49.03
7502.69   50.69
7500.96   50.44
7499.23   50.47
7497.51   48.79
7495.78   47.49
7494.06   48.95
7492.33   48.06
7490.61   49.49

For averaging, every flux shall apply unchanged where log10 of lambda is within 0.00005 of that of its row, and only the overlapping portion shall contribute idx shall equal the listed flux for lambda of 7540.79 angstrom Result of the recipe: 50.78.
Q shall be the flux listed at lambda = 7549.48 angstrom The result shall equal 49.16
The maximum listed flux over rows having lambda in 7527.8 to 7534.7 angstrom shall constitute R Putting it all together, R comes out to 49.65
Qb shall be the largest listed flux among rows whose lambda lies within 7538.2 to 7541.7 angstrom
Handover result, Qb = 50.78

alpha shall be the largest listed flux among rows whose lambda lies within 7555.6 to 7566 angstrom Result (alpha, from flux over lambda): 49.83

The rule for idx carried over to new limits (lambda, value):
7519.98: 49.99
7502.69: 50.69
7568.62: 48.78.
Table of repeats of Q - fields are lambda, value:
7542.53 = 49.51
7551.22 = 49.87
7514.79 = 49.71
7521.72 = 50.21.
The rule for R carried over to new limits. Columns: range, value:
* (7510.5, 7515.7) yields 49.71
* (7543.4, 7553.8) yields 49.87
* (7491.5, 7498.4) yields 48.95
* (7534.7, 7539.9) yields 49.29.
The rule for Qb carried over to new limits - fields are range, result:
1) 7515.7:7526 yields 50.61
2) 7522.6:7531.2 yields 49.42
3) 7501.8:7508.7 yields 50.69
